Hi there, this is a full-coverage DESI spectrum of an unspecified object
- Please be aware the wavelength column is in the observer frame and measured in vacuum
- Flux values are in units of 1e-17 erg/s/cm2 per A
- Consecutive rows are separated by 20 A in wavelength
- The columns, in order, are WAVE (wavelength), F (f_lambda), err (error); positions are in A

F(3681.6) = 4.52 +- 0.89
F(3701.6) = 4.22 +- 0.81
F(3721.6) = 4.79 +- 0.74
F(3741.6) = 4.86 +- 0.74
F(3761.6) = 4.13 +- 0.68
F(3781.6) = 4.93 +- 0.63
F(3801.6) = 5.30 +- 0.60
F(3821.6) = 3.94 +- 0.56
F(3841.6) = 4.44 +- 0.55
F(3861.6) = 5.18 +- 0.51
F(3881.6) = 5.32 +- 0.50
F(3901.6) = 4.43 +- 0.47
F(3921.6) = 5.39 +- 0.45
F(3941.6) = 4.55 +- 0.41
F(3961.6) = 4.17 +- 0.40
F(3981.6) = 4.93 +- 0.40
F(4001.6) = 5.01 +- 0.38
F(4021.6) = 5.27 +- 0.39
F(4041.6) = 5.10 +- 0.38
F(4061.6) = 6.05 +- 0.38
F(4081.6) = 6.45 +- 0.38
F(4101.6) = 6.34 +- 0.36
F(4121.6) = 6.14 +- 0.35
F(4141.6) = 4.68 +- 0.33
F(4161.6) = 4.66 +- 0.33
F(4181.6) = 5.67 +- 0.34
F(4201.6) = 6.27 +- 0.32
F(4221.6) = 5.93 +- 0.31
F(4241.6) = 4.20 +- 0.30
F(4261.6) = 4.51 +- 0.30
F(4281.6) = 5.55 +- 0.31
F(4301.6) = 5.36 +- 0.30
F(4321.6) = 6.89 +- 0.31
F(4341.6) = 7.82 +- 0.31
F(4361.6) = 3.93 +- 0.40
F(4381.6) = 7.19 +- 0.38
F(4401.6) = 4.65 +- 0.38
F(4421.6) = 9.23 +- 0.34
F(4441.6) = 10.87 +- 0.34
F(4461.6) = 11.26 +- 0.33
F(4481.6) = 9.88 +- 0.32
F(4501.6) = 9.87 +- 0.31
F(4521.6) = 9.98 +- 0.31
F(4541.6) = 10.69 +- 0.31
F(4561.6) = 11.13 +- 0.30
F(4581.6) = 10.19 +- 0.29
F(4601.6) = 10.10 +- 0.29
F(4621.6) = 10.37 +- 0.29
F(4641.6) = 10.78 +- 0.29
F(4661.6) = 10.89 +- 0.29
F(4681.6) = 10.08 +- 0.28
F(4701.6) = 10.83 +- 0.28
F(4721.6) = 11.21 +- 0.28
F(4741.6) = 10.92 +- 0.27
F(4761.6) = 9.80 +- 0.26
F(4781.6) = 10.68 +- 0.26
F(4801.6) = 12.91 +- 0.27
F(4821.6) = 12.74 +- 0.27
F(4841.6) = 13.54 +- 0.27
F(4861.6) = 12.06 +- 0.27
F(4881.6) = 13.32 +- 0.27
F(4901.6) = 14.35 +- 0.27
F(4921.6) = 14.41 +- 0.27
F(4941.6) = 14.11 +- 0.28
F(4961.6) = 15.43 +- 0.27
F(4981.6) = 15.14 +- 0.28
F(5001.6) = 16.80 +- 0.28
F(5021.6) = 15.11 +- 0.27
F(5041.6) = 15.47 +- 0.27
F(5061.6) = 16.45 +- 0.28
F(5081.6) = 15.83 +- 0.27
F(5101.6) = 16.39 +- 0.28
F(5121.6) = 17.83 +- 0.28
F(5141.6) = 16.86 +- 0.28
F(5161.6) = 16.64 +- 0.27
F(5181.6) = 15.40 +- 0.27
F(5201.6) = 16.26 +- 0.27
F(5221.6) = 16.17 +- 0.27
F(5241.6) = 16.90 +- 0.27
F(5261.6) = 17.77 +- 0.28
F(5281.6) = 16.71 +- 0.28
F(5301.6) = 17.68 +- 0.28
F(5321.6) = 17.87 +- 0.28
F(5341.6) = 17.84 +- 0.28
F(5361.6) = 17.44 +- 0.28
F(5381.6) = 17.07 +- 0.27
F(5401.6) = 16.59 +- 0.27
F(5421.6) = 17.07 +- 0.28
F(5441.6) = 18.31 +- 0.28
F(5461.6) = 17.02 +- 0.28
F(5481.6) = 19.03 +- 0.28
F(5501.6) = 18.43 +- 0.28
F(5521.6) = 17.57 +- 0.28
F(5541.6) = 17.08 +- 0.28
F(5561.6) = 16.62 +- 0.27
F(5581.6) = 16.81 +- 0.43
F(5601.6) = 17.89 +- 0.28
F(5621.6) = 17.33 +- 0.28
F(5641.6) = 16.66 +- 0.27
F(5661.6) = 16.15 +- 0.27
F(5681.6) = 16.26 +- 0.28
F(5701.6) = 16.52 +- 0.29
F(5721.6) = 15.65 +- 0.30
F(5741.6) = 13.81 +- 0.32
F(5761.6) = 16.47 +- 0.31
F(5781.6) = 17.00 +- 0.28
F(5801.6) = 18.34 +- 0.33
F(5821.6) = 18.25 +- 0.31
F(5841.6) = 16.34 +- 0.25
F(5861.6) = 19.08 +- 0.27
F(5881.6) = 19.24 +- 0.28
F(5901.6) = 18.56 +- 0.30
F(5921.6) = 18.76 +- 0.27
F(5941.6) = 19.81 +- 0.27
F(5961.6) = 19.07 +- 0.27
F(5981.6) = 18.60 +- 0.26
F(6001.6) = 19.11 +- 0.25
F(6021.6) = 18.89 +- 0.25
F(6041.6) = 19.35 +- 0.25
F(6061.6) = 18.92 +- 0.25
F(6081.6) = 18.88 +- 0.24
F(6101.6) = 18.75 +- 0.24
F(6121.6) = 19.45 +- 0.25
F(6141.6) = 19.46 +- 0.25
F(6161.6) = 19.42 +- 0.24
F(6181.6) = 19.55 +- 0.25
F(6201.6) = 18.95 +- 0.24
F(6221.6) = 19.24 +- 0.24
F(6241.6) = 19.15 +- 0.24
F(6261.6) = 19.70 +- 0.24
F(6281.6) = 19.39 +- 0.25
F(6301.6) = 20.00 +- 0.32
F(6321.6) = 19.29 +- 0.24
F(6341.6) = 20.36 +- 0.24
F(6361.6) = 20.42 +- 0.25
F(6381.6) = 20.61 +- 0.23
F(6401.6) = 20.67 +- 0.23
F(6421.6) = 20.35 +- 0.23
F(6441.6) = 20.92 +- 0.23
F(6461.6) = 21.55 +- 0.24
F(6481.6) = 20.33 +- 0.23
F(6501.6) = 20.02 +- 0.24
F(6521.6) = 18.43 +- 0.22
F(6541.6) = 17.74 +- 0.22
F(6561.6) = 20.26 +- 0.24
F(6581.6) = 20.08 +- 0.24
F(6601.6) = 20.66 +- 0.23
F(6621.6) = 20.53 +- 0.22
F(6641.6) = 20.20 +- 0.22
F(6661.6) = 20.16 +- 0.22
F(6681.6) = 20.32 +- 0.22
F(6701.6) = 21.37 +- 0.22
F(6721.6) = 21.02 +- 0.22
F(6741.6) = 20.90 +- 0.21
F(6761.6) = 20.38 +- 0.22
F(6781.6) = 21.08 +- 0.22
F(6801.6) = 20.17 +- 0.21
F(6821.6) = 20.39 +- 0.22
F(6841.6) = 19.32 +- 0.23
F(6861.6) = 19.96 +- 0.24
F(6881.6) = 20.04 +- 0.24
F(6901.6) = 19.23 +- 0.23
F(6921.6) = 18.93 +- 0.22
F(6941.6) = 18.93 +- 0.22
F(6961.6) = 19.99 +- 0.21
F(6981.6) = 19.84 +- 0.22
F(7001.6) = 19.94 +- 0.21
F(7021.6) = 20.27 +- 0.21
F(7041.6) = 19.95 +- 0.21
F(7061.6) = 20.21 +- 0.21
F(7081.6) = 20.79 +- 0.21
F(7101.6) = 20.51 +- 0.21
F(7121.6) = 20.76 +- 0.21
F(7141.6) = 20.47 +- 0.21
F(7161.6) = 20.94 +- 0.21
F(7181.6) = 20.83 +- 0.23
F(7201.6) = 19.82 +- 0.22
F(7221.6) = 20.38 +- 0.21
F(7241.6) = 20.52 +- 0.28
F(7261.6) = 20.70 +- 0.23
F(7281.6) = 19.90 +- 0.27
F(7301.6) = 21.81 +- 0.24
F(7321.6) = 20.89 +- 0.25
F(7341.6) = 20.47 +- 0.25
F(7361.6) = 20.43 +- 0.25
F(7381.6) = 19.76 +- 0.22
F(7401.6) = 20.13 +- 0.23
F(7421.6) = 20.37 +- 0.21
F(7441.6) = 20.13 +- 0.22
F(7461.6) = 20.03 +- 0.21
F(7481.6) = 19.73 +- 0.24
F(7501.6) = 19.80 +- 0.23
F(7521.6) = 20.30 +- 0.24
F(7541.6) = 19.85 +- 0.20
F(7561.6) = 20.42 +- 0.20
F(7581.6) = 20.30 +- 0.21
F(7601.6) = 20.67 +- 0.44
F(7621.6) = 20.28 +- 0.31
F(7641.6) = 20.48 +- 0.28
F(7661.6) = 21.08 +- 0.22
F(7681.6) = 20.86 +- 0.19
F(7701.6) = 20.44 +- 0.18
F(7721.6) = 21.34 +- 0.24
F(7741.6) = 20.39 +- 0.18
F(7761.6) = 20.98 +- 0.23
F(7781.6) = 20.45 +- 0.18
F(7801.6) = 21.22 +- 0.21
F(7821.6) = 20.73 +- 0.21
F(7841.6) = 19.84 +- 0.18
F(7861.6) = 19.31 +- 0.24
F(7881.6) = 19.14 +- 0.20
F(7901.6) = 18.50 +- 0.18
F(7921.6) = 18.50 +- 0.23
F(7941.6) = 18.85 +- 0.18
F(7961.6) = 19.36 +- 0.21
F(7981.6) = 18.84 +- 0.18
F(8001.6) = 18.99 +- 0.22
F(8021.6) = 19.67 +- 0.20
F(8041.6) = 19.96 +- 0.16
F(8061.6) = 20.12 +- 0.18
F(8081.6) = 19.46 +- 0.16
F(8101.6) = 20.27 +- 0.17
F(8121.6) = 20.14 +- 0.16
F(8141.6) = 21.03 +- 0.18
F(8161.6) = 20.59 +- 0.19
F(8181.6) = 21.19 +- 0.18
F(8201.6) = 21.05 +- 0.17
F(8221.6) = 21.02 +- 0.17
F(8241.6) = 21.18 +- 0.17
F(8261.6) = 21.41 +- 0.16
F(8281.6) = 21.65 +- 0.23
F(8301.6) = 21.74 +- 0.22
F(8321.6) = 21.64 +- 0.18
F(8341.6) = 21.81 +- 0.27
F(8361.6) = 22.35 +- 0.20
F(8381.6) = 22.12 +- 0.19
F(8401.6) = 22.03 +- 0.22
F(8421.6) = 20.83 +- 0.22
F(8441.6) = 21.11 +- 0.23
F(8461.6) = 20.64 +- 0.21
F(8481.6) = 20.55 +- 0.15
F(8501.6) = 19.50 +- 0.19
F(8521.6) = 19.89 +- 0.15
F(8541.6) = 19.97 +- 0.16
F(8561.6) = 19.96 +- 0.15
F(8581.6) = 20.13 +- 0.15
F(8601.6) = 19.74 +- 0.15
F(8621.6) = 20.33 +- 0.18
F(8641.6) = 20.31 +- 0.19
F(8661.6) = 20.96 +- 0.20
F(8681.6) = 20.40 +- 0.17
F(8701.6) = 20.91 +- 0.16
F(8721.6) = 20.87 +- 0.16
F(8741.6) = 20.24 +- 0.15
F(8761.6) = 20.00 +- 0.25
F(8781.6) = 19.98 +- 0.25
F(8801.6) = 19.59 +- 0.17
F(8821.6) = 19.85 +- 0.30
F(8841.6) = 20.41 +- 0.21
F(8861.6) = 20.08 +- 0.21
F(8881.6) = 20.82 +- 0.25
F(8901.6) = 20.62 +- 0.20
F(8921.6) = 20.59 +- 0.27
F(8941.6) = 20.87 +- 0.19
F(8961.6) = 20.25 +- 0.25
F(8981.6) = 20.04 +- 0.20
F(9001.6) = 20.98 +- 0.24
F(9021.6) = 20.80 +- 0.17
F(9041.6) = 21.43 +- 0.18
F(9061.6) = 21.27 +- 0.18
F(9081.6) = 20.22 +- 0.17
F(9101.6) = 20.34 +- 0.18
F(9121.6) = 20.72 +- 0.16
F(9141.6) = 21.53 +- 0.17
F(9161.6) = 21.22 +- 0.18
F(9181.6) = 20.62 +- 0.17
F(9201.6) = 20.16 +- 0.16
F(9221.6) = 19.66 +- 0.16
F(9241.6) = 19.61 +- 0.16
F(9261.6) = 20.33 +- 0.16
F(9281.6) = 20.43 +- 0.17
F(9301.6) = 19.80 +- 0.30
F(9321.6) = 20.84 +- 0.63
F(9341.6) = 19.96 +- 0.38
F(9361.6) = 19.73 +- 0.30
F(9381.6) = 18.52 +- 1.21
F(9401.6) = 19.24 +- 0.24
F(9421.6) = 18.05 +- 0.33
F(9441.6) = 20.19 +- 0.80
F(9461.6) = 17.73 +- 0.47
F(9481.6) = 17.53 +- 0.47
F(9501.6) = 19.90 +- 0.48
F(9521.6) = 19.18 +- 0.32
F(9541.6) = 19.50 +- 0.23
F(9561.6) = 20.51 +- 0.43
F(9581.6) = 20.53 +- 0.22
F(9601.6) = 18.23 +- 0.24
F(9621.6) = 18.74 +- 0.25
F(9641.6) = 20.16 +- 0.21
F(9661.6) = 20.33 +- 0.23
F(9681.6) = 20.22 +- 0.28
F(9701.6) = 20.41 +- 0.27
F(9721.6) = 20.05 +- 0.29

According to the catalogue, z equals 0.109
